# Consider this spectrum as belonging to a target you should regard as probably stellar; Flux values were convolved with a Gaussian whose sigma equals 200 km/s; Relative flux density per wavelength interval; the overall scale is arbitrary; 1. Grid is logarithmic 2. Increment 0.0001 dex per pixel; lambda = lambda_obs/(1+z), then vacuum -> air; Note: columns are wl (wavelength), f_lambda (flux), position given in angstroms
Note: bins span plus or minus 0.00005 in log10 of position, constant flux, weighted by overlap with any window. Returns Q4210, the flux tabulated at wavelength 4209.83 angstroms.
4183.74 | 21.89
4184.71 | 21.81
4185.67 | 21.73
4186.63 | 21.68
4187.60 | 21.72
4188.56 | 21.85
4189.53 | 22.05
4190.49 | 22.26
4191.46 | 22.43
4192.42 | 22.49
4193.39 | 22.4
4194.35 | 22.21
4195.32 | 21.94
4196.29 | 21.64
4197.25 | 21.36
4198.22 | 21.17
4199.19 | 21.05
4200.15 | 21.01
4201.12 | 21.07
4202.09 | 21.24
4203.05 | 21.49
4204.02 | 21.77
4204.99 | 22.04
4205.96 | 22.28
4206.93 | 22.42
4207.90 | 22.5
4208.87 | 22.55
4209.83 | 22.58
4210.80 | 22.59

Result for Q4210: 22.58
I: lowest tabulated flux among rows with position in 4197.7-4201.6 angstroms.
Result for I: 21.01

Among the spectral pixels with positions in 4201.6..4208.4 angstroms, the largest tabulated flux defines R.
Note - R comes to 22.5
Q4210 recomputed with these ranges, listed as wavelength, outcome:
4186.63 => 21.68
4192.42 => 22.49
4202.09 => 21.24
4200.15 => 21.01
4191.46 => 22.43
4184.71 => 21.81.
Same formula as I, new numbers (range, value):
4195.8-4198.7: 21.17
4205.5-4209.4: 22.28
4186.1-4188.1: 21.68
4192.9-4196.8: 21.64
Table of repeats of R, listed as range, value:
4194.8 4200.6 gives 21.94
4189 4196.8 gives 22.49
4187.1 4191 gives 22.26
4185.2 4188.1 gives 21.73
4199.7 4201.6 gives 21.07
